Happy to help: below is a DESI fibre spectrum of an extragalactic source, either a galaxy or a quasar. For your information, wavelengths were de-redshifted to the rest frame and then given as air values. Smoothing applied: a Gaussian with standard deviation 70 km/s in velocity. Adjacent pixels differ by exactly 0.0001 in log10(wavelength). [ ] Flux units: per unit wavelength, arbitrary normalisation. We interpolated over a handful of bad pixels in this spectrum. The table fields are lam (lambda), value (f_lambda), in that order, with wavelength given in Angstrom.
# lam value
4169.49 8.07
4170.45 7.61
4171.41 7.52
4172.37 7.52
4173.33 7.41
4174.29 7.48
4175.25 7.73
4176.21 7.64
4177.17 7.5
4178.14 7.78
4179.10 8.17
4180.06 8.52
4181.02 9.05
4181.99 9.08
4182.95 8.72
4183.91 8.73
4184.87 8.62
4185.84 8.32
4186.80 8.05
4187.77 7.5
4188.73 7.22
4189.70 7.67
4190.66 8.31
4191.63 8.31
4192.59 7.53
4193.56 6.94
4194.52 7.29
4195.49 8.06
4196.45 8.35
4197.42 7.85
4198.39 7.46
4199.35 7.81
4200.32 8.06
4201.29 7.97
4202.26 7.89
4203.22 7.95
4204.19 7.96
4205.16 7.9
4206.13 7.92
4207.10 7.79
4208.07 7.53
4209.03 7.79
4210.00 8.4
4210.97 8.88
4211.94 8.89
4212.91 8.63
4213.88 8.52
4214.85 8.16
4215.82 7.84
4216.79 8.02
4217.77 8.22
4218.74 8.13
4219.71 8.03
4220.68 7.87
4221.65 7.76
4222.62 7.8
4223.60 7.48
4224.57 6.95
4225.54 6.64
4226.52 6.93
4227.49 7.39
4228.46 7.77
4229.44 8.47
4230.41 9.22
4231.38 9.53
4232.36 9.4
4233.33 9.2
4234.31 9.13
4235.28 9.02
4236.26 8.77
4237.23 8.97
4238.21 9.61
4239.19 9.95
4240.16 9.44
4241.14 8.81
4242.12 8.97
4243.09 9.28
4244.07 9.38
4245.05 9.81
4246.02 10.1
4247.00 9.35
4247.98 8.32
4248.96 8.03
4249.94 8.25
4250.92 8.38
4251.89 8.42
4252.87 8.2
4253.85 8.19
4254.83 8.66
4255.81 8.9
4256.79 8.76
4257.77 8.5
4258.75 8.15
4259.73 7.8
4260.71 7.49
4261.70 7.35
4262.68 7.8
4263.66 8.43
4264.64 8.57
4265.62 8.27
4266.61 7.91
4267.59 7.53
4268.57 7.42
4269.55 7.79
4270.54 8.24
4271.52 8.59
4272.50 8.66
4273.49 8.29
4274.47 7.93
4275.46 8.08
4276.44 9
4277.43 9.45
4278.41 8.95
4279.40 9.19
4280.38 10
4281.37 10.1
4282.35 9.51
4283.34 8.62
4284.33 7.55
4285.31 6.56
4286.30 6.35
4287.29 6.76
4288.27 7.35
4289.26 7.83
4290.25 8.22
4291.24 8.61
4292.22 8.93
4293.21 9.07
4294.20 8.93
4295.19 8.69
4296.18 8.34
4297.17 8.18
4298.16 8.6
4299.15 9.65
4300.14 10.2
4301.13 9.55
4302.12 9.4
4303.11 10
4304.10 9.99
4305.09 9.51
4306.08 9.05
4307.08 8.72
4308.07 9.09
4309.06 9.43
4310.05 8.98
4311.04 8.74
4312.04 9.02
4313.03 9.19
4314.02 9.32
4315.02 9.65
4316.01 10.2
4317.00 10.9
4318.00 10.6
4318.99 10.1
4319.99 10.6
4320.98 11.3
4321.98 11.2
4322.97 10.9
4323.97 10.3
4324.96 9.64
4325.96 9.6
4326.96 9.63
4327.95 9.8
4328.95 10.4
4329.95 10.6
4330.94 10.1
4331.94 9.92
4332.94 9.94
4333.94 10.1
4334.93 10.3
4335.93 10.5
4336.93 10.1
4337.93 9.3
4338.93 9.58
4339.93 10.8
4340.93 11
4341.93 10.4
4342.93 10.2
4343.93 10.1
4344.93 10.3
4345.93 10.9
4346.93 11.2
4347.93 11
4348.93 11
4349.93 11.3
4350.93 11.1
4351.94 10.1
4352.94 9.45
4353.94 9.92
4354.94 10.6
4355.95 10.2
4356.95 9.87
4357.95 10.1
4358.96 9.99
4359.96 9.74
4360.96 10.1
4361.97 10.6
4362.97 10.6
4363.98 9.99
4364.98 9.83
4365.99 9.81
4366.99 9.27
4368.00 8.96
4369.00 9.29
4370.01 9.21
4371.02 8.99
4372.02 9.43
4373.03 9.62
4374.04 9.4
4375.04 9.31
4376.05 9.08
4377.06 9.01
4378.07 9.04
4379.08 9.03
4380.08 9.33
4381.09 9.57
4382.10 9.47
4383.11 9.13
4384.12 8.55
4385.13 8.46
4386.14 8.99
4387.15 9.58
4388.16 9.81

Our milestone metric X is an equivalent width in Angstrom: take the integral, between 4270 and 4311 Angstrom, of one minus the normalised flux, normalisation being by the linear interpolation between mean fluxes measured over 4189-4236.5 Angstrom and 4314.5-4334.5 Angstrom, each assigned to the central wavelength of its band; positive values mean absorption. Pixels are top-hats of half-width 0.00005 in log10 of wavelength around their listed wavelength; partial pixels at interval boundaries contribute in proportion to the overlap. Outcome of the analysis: 3.7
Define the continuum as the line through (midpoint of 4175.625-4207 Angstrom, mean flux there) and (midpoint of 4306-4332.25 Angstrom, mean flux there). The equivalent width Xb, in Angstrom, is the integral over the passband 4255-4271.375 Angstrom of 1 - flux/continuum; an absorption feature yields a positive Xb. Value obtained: 1.78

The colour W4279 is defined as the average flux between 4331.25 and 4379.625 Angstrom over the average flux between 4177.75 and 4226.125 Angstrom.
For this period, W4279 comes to 1.25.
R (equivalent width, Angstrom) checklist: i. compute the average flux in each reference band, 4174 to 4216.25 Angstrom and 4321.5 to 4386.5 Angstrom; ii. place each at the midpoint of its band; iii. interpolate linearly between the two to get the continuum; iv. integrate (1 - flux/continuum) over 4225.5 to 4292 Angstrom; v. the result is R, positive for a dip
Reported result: 2.3 Angstrom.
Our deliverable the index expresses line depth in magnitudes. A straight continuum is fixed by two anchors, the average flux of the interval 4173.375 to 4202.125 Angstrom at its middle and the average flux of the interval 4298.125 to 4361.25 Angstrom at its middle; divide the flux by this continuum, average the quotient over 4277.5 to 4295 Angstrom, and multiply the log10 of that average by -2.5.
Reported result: 0.12 mag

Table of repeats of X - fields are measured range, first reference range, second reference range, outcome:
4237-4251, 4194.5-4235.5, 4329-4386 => -1.1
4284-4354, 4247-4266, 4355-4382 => -4.7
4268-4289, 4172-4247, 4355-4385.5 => 1.2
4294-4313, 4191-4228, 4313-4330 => 1.3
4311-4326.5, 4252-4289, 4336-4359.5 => -0.9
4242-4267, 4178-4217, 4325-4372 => 1.0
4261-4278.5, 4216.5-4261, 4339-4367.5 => 1.5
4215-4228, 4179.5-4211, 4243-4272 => 0.9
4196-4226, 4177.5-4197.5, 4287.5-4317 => 1.2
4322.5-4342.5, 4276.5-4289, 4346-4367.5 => -1.0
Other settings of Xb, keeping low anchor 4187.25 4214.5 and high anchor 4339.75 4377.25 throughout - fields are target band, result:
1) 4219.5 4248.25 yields -0.9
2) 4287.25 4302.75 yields 0.8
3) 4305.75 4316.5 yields 0.2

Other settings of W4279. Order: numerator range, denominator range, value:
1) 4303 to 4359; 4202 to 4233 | 1.25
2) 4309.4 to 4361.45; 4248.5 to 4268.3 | 1.25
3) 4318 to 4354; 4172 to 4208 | 1.30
